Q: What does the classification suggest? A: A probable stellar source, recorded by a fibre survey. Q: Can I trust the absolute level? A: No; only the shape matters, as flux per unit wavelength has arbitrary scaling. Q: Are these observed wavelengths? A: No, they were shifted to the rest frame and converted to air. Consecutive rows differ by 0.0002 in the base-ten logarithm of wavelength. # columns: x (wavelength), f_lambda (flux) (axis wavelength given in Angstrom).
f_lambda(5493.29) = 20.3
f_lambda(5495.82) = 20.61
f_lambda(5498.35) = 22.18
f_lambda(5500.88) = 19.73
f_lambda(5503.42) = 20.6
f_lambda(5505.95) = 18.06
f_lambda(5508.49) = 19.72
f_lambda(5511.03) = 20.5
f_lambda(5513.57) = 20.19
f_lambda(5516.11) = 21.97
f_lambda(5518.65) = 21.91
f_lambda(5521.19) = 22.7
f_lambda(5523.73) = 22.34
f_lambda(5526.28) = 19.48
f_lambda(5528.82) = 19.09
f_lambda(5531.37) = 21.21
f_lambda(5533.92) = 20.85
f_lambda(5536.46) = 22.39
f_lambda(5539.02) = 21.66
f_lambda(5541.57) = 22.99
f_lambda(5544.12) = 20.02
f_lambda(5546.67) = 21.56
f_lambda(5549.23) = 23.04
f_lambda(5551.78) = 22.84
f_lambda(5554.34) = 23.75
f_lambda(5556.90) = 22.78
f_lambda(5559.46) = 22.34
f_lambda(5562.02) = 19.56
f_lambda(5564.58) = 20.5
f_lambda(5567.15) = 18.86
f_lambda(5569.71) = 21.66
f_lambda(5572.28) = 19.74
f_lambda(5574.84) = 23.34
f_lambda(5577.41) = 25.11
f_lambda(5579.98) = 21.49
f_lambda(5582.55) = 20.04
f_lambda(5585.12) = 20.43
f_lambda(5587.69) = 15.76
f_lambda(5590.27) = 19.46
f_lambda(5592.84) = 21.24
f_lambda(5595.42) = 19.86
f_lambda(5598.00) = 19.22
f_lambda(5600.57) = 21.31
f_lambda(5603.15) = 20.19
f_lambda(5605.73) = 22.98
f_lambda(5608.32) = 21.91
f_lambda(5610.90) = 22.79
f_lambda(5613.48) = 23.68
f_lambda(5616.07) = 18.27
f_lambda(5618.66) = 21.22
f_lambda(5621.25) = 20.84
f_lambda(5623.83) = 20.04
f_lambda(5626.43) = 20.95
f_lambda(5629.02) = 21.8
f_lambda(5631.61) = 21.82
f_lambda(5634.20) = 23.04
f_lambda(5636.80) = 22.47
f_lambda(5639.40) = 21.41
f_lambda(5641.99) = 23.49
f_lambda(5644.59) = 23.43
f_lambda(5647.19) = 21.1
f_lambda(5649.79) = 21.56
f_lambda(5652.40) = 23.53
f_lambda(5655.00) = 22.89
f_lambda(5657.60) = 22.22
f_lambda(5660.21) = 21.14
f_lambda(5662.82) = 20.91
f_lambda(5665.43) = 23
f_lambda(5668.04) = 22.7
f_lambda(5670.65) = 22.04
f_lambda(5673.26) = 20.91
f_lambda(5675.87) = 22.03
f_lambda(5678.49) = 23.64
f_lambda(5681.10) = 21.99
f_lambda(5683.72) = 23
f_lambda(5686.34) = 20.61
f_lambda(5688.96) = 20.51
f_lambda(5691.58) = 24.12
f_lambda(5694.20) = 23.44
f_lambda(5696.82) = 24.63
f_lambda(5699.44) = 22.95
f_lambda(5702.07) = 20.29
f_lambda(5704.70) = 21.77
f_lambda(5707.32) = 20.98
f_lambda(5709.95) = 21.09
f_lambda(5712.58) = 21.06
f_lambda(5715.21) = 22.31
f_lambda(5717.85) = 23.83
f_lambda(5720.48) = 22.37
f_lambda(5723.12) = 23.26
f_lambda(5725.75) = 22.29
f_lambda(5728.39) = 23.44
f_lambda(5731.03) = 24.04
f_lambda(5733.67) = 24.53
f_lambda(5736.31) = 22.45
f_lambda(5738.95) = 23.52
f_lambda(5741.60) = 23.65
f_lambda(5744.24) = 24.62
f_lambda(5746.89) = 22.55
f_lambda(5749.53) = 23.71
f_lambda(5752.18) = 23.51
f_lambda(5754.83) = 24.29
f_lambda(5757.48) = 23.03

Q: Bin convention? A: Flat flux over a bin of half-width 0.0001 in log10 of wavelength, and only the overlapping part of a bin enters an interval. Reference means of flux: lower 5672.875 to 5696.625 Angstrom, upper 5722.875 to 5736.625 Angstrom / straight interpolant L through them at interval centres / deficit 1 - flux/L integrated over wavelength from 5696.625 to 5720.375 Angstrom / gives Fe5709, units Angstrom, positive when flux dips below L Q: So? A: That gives 1.0 Angstrom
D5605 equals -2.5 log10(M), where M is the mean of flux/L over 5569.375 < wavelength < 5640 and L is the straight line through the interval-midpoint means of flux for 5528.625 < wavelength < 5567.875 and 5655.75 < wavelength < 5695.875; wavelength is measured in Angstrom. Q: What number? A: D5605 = 0.04 mag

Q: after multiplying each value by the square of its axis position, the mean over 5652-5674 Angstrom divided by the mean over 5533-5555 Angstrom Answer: 1.04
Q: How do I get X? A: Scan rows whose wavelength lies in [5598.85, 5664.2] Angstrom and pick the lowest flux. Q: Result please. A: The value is 18.27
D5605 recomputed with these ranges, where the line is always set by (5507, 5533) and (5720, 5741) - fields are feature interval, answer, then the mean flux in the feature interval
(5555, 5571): 0.016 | 21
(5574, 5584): -0.043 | 22.4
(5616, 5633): 0.059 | 20.9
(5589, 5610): 0.050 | 20.8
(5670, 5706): 0.025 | 22.3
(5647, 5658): 0.000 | 22.4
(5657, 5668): 0.031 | 21.9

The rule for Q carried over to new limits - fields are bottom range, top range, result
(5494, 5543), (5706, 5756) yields 1.19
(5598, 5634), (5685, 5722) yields 1.07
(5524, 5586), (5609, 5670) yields 1.05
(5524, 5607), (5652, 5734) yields 1.11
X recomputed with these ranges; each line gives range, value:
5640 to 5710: 20.29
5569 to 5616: 15.76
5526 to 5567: 19.09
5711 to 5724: 21.06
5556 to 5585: 18.86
